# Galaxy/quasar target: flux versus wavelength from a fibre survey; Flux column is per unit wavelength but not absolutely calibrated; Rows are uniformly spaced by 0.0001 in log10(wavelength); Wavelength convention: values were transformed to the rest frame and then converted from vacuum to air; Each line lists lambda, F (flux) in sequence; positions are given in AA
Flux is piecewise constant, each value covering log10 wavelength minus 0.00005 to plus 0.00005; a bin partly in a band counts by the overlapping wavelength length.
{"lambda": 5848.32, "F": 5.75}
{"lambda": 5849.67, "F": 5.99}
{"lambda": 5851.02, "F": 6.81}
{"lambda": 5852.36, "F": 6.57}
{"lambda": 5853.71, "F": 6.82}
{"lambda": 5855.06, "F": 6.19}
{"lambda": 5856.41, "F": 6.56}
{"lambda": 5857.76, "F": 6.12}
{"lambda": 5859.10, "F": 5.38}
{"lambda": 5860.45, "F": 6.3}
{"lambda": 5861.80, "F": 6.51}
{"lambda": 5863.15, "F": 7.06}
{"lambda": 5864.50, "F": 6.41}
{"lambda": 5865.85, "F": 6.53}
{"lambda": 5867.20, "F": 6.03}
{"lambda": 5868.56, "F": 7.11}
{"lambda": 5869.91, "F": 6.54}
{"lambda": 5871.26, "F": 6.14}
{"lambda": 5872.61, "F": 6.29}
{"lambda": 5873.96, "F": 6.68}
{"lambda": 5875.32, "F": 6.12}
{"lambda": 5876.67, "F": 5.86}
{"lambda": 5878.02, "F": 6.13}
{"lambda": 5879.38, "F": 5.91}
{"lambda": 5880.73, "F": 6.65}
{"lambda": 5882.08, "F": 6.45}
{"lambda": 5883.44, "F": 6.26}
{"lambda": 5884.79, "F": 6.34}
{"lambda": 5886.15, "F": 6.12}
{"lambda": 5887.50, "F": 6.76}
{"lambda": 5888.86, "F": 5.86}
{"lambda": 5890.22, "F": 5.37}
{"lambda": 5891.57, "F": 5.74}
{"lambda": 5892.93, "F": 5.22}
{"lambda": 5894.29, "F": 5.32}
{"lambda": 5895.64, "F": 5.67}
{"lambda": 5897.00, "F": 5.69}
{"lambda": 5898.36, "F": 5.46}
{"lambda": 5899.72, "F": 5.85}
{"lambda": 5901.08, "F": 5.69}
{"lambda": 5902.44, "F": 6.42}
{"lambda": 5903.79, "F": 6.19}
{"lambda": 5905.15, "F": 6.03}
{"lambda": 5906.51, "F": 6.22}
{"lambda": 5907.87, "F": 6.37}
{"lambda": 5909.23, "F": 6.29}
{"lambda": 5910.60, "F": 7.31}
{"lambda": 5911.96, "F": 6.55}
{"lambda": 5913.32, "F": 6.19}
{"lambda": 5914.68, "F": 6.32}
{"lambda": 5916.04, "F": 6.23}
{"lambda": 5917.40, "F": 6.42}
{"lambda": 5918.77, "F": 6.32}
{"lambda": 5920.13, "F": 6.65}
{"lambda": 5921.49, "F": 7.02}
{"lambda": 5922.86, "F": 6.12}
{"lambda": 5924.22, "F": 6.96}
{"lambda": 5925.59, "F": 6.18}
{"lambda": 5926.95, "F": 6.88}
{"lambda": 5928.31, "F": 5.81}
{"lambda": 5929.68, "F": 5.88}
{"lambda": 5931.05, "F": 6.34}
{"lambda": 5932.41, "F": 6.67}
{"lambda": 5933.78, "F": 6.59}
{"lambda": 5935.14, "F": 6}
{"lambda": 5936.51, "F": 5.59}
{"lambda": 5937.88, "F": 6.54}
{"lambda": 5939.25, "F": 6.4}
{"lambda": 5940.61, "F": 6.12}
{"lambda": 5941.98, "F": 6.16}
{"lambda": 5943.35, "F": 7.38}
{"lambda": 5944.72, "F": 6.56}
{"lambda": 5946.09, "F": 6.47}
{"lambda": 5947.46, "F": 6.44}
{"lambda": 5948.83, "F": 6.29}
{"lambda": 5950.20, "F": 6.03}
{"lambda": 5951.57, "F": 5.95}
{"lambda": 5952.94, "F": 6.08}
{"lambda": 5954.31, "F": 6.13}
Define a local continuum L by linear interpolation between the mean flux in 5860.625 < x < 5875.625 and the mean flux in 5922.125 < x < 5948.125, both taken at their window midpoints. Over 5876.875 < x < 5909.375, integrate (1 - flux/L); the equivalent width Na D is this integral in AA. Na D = 2.3 AA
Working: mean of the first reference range 6.49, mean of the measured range 5.99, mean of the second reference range 6.37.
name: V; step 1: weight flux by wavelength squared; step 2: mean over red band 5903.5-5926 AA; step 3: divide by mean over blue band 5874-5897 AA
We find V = 1.08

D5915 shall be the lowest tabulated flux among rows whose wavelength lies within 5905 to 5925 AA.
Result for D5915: 6.03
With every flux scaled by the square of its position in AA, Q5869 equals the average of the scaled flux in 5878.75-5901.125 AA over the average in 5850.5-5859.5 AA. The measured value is 0.94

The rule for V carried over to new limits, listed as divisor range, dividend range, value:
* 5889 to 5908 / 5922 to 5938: 1.10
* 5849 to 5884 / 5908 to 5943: 1.02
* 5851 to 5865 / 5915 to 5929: 1.03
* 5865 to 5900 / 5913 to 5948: 1.07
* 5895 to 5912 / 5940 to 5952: 1.06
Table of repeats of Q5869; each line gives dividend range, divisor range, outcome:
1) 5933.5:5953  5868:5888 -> 1.02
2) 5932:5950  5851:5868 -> 1.03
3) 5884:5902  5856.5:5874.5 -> 0.91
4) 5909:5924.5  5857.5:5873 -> 1.04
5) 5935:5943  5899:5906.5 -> 1.04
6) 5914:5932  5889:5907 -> 1.12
